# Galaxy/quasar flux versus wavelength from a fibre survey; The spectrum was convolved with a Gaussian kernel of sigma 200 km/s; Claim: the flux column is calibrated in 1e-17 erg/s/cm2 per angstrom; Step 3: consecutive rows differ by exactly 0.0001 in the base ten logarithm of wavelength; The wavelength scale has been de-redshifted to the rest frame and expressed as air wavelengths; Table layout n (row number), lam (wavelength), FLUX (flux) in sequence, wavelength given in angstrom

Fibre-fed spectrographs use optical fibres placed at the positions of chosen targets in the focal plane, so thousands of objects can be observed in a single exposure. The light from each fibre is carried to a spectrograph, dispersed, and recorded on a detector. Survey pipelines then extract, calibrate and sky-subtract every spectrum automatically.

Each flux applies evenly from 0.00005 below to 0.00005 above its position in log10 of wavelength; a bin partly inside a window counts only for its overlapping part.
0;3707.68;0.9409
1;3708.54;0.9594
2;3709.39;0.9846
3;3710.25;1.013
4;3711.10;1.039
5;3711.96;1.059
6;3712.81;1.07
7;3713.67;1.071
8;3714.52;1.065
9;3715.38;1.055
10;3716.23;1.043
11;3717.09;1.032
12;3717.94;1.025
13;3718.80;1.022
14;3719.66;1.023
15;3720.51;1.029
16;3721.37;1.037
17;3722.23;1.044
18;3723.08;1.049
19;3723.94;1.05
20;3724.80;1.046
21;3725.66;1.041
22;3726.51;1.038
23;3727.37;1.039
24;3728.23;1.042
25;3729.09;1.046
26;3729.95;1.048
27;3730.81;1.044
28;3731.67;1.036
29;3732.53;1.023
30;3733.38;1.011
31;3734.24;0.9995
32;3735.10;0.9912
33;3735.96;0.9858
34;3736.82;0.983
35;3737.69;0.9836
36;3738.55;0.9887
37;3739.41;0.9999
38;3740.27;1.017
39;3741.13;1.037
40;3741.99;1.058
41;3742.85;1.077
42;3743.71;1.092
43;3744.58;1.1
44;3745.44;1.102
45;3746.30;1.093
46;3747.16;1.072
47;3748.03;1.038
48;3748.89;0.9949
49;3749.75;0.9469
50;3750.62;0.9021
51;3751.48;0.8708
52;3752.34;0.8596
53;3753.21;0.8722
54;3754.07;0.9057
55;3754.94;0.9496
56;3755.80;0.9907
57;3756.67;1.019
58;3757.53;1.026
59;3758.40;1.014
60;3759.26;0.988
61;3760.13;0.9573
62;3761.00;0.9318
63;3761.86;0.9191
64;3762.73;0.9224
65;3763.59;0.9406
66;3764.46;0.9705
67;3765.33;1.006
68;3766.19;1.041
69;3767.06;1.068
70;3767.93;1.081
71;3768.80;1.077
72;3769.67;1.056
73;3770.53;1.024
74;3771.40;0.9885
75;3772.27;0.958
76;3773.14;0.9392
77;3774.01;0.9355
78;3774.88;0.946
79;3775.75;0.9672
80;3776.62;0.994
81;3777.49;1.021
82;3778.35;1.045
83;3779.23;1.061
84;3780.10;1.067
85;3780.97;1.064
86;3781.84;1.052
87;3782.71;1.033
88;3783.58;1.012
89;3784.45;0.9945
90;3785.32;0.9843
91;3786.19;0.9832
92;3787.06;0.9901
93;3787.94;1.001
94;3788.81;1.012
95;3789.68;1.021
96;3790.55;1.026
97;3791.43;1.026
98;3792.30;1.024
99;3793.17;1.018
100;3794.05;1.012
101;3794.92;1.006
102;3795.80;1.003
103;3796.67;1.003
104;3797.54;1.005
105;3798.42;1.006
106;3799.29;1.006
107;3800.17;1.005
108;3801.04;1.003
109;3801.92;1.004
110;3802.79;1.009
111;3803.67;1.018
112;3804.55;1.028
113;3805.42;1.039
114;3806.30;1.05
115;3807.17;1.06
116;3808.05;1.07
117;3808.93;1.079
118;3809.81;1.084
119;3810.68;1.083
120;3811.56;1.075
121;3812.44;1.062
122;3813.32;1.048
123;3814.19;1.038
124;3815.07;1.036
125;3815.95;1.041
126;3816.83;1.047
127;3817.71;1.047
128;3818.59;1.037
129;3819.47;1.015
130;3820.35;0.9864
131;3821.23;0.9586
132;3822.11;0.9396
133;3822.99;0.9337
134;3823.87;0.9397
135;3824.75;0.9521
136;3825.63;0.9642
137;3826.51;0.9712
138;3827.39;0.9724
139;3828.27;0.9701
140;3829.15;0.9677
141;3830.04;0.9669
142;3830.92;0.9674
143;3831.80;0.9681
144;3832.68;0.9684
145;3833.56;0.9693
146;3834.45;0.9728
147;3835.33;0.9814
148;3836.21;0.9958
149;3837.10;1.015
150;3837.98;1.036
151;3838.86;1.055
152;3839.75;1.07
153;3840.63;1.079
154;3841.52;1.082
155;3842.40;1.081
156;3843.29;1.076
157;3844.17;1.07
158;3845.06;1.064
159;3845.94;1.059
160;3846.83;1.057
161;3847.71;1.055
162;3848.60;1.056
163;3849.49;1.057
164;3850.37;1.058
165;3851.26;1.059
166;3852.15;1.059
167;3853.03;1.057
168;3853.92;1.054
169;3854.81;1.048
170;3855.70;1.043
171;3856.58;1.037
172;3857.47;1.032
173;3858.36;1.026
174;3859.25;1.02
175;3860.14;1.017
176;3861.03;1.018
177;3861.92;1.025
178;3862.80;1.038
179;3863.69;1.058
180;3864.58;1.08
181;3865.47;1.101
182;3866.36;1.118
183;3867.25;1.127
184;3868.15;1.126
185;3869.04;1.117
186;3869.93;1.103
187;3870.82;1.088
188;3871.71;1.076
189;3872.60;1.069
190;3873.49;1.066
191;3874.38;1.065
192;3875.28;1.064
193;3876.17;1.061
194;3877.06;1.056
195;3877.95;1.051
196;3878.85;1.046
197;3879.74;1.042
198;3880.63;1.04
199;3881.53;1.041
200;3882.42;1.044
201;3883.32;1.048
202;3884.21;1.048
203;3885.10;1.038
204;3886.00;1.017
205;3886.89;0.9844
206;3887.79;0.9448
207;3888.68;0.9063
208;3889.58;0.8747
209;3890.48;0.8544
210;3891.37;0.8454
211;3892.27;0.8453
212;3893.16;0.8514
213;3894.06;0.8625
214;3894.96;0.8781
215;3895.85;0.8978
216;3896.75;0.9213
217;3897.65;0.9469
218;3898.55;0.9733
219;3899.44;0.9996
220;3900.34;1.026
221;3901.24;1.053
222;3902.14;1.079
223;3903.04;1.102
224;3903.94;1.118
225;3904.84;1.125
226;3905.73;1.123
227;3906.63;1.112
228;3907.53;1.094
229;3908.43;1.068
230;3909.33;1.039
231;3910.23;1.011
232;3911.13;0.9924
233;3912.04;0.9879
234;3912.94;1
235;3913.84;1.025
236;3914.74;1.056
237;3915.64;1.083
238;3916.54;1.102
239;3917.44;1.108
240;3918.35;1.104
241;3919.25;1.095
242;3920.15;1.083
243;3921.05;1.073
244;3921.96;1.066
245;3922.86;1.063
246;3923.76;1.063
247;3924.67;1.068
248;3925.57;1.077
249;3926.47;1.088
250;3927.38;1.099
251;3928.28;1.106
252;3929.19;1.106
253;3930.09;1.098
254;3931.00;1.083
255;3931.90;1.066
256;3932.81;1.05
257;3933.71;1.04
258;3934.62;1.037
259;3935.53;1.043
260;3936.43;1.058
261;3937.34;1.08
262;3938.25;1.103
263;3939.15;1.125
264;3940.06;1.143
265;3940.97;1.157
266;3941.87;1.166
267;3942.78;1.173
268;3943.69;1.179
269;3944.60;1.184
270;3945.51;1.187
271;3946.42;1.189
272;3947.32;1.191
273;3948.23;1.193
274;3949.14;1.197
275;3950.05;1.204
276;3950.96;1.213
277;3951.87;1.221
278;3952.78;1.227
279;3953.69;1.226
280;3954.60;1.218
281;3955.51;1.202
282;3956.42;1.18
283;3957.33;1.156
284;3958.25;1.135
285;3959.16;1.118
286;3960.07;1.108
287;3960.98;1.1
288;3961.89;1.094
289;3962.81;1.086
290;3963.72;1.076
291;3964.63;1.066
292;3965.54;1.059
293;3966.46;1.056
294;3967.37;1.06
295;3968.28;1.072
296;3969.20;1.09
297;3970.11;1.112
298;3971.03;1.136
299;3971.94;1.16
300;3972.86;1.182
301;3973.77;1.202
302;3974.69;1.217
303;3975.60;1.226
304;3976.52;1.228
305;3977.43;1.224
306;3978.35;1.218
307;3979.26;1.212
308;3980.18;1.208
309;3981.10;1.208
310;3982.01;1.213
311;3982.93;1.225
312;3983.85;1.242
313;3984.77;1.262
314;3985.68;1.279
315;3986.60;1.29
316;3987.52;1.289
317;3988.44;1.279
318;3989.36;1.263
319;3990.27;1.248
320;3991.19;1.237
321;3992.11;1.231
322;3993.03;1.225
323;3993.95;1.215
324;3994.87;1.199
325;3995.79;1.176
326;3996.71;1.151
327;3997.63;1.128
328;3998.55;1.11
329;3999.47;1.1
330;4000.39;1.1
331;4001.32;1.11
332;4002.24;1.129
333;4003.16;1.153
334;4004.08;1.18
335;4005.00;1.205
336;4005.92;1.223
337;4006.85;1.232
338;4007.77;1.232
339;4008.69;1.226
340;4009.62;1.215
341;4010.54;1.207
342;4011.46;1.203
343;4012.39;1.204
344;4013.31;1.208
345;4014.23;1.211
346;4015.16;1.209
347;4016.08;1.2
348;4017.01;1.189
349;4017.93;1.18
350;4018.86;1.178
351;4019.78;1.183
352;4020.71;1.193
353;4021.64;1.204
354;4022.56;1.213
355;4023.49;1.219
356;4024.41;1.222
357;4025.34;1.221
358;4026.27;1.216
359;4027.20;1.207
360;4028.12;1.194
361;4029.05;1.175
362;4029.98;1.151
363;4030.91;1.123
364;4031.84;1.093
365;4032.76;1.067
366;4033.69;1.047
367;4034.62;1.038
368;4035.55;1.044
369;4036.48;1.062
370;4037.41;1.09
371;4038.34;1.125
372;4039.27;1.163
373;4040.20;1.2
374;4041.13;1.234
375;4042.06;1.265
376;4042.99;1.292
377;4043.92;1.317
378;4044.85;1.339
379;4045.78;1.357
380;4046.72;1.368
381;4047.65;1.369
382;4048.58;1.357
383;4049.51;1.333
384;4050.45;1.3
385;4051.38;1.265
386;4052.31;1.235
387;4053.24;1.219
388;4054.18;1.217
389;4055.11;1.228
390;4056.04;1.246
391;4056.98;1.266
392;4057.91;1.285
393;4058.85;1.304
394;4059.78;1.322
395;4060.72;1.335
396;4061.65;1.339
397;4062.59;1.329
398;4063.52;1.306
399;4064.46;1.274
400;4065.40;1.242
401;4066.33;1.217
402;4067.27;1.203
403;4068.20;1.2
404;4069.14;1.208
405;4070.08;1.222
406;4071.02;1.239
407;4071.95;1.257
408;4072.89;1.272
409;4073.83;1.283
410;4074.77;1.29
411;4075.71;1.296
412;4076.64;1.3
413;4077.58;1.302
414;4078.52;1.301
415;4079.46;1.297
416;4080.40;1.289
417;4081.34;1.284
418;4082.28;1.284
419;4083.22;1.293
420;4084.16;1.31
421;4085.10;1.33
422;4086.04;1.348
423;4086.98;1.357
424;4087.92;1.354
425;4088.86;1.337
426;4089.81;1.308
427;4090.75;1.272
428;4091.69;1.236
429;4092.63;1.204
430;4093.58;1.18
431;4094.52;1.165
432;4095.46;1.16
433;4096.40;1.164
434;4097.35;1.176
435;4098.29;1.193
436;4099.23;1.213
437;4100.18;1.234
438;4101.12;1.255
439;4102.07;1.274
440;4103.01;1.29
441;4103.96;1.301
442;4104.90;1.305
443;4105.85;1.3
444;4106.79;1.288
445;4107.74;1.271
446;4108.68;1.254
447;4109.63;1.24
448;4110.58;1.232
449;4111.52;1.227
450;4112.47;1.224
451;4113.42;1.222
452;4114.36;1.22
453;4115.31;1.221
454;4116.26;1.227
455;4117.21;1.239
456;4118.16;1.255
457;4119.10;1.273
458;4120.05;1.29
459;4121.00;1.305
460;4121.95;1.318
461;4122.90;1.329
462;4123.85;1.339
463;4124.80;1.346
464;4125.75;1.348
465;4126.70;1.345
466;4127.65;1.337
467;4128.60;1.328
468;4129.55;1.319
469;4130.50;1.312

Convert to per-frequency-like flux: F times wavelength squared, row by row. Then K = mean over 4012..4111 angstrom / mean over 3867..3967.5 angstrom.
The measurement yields 1.25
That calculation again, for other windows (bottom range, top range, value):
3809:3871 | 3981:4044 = 1.26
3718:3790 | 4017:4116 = 1.45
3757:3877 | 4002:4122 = 1.37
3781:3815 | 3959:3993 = 1.26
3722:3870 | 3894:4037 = 1.22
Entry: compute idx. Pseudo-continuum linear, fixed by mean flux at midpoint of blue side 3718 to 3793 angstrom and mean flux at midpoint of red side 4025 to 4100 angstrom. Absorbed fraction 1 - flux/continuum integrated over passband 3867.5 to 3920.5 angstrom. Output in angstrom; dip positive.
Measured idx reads 4.3 angstrom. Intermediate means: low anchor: 1.01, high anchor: 1.24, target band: 1.03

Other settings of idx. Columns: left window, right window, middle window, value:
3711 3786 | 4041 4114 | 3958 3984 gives 0.9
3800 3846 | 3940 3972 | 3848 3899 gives 2.3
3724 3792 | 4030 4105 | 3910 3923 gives 0.8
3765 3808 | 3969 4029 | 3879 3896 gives 2.3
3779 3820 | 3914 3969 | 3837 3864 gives 0.3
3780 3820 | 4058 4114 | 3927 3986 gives 0.4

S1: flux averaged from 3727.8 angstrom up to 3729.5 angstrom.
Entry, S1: 1.04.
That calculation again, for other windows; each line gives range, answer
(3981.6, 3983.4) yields 1.22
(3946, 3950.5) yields 1.2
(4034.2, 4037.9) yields 1.06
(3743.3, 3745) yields 1.09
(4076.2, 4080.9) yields 1.3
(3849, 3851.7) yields 1.06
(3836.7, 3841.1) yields 1.05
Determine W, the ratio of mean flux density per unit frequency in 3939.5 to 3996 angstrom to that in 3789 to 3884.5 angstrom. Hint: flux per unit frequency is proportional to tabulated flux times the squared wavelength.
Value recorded 1.22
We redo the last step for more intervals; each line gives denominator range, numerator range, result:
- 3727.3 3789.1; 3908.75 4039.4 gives 1.28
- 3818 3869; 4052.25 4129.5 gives 1.40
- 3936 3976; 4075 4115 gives 1.18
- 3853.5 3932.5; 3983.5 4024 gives 1.23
